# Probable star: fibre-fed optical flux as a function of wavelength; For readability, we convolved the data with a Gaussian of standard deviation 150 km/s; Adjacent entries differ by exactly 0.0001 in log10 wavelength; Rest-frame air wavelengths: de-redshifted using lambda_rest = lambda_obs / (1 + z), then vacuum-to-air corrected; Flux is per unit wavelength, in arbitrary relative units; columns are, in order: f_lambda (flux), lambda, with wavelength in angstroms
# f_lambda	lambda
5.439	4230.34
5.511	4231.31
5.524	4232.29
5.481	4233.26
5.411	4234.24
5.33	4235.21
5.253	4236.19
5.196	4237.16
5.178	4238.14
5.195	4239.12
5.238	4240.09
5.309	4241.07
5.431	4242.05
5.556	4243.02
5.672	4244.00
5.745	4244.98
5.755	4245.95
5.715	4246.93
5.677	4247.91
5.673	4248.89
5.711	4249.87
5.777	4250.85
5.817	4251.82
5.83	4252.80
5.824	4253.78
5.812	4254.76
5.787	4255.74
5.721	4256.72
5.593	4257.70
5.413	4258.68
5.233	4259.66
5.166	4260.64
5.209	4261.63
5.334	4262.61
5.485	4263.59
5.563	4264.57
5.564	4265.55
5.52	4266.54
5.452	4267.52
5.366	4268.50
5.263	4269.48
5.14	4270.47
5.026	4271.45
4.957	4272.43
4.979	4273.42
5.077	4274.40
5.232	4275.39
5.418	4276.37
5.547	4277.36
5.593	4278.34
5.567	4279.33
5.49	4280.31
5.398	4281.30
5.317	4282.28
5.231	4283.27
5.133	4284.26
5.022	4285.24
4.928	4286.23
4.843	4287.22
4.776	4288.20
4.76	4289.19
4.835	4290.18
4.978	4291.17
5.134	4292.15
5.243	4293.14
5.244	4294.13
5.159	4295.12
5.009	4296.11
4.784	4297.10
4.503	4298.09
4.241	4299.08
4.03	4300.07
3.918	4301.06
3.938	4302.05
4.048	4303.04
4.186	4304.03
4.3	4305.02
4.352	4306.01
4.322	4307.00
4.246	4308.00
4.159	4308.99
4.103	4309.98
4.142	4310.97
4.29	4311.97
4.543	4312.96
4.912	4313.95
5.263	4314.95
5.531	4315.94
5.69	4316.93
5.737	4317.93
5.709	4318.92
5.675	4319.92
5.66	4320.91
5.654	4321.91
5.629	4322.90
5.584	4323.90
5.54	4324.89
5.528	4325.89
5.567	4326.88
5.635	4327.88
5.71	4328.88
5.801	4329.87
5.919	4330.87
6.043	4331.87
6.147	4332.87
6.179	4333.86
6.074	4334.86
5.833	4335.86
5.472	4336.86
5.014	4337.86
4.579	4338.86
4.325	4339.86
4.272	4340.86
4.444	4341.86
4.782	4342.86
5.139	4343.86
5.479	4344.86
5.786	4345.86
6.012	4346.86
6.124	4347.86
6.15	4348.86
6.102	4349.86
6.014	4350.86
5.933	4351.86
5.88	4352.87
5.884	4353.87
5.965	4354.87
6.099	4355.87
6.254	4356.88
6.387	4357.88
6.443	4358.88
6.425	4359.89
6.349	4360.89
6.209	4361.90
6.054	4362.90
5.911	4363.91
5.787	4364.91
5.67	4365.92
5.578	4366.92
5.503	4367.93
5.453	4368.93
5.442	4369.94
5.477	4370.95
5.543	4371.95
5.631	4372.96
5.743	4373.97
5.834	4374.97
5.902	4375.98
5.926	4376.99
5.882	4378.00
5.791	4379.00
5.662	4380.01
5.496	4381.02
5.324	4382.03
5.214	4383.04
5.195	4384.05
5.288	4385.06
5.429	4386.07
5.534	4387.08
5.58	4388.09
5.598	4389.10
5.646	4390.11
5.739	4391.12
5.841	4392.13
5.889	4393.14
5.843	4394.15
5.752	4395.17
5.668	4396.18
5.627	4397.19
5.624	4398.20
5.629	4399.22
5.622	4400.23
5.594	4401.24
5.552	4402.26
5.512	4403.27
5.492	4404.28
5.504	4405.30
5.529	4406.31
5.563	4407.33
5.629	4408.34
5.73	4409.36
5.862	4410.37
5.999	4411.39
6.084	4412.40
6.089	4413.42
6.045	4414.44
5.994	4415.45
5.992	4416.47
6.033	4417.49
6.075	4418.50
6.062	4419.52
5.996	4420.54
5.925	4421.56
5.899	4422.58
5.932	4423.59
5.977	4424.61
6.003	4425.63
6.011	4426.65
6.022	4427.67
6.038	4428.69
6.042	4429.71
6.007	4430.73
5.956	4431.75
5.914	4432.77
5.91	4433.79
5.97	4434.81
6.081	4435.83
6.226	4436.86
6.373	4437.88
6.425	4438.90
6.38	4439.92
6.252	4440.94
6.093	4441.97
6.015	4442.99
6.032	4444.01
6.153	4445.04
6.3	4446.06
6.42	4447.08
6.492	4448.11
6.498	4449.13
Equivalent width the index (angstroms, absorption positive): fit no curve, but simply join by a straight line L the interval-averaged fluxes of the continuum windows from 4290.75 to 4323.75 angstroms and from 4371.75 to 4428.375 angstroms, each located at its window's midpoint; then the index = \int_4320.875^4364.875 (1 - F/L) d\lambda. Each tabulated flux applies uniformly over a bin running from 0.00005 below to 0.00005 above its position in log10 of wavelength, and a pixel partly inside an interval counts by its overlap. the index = -4.8 angstroms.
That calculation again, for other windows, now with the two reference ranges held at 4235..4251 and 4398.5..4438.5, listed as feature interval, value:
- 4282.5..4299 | 1.9 angstroms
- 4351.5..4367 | -0.8 angstroms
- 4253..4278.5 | 0.7 angstroms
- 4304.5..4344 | 3.4 angstroms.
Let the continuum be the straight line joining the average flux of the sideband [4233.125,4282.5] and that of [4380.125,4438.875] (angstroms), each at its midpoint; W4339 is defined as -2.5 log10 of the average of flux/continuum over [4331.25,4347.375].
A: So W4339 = 0.06 mag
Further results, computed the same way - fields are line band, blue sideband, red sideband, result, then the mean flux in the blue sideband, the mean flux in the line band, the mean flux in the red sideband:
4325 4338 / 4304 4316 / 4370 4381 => -0.184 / 4.46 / 5.78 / 5.72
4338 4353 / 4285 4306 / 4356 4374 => 0.033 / 4.65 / 5.38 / 5.89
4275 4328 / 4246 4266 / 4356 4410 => 0.134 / 5.6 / 4.98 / 5.71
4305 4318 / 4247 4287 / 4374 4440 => 0.188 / 5.42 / 4.66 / 5.81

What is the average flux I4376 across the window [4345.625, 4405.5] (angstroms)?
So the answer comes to 5.77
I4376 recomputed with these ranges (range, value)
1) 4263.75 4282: 5.35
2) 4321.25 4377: 5.71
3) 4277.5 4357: 5.2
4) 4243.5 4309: 5.15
